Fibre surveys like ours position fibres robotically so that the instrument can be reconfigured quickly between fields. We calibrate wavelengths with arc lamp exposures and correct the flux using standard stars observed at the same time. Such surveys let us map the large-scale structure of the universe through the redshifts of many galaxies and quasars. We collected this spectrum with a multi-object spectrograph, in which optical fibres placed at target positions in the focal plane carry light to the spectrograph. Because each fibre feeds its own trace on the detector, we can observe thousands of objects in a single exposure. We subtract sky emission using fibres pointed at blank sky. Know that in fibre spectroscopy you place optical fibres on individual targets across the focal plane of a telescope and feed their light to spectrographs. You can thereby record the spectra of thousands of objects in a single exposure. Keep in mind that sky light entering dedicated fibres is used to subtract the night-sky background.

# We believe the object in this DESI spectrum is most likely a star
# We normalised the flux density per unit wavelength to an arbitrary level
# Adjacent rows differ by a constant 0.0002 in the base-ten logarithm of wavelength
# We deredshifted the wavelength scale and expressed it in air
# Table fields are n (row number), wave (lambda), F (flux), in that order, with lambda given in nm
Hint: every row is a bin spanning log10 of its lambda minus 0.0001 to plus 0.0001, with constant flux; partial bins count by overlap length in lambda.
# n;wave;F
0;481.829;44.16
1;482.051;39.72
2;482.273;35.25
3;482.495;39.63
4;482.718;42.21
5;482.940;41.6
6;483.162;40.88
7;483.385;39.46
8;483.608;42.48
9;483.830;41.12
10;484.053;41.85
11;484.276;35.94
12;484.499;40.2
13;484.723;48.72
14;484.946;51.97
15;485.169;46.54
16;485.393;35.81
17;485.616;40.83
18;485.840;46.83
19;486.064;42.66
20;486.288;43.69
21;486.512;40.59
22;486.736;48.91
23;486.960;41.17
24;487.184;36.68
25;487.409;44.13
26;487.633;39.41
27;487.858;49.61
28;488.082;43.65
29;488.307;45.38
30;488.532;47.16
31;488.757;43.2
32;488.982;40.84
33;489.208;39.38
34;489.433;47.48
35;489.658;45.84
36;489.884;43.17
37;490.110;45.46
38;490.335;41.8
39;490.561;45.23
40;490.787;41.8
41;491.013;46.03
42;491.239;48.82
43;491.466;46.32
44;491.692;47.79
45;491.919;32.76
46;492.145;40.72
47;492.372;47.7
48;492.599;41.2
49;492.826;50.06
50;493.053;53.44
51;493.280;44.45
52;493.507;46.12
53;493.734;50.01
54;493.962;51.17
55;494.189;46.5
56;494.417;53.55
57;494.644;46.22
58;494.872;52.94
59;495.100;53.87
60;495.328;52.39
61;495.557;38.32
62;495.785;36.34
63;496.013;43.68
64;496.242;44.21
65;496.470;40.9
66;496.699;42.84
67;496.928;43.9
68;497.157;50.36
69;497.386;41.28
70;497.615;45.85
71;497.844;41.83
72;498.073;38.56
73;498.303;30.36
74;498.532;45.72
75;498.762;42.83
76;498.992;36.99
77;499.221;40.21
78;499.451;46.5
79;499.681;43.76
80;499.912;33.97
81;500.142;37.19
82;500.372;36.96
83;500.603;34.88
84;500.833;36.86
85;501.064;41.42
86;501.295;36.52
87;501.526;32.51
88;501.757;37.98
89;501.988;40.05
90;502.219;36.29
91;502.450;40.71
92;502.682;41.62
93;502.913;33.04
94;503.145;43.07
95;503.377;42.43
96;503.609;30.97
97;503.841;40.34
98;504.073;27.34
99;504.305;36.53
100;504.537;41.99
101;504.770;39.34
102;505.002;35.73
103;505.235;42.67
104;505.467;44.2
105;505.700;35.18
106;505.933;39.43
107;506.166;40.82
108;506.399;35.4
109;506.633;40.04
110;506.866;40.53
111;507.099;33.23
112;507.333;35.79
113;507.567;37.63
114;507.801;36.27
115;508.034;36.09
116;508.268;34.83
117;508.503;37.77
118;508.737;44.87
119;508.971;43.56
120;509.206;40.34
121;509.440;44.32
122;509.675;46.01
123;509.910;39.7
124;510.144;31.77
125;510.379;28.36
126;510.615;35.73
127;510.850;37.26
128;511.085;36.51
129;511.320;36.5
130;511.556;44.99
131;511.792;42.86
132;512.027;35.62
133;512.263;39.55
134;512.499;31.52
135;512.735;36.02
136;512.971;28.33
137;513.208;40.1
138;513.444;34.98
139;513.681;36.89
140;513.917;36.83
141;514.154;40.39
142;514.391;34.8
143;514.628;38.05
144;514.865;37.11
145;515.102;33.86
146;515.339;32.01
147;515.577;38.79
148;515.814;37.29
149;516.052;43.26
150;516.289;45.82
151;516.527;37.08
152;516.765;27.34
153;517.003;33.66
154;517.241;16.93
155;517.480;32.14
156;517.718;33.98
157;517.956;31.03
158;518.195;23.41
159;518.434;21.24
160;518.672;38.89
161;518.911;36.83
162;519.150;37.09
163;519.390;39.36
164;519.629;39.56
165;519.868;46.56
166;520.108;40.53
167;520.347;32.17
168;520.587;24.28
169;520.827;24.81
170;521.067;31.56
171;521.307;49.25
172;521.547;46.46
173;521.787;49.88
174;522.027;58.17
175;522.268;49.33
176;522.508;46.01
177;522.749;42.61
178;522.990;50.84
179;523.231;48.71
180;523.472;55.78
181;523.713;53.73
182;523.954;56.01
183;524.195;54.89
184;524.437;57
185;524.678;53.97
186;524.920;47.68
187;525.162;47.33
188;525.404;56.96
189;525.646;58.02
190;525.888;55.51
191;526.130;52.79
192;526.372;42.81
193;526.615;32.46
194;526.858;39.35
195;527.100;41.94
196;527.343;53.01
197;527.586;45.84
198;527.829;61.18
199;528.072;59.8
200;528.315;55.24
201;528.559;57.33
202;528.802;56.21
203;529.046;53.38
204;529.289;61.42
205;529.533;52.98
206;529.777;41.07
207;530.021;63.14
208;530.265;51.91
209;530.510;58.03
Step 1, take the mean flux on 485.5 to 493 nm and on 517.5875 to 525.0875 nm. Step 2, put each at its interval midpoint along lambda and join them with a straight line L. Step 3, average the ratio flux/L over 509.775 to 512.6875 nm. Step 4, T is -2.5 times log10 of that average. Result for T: 0.172 mag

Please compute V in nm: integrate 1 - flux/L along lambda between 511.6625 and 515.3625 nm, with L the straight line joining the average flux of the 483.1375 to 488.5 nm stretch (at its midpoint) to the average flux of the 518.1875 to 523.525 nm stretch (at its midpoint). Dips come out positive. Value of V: 0.44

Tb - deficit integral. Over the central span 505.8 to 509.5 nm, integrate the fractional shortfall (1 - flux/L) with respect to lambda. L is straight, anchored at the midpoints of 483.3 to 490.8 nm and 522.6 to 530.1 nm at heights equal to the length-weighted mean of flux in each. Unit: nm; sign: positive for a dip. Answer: 0.70 nm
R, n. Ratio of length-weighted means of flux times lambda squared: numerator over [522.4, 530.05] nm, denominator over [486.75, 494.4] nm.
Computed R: 1.3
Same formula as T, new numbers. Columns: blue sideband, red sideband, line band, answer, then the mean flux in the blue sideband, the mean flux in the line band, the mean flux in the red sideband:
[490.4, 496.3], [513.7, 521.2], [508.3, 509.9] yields -0.10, 46.2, 42.2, 34.5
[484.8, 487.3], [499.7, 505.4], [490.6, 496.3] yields -0.14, 43.3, 46.3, 37.7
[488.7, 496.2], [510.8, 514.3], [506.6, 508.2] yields 0.07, 45.6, 36.9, 37.2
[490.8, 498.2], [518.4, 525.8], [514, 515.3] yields 0.24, 45.5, 36.5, 45.4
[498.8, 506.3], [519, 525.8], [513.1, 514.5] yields 0.15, 38.4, 37.3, 46.4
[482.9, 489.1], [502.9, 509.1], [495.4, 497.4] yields -0.06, 42.9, 42.7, 38.2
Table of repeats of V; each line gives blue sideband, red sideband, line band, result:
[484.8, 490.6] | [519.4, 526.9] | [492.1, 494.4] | -0.176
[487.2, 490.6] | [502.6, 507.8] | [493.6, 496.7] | -0.381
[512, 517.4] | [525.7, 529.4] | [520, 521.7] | 0.288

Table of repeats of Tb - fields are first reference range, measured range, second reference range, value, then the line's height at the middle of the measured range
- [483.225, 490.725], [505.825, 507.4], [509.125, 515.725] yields 0.02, 38.5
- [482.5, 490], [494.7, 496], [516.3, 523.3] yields -0.16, 41.5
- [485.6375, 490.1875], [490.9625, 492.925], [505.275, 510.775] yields -0.09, 42.6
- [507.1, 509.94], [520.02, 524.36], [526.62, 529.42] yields 0.28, 48.5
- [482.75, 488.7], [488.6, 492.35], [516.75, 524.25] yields -0.10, 42.5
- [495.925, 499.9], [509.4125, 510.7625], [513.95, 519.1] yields -0.01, 36.9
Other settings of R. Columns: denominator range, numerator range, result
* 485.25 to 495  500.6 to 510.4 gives 0.91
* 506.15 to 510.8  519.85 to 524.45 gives 1.27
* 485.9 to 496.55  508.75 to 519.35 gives 0.87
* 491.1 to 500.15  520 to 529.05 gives 1.23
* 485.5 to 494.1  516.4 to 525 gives 1.04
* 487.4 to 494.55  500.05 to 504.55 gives 0.86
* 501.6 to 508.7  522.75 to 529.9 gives 1.48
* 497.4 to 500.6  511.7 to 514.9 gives 0.97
